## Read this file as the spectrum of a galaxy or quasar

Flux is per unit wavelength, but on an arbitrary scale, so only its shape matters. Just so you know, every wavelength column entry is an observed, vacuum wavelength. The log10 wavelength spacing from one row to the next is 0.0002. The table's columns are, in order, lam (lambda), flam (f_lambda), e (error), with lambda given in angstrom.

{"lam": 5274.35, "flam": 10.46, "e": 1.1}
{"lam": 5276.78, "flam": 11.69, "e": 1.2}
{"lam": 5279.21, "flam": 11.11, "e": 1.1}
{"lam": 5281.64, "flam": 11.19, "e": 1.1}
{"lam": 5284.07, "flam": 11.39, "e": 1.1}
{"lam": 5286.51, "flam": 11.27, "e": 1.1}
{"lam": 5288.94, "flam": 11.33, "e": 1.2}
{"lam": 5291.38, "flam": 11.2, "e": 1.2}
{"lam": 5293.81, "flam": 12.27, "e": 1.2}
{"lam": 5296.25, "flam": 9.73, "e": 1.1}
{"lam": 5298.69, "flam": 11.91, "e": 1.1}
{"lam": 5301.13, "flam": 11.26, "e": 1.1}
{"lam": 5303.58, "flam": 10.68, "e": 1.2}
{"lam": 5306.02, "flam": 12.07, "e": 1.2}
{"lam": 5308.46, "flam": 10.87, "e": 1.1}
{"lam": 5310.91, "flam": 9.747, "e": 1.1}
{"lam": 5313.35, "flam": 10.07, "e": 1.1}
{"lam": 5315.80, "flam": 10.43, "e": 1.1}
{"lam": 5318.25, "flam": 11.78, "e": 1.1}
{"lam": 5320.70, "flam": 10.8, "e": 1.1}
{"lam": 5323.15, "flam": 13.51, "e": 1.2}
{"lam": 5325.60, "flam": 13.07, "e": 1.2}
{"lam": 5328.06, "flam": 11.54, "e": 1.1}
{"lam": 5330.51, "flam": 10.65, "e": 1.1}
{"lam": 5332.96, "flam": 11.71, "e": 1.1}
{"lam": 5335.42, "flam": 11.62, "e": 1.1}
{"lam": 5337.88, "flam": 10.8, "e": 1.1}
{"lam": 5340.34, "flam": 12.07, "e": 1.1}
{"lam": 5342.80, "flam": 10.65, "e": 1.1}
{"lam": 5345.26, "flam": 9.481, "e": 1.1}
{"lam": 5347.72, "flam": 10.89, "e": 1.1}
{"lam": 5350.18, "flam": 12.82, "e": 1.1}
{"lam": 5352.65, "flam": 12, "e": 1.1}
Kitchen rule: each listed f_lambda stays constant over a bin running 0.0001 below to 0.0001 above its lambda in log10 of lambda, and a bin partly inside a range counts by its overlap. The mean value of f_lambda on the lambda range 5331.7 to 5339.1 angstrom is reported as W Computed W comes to 11.4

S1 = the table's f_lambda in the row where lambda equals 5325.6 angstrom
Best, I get 13.07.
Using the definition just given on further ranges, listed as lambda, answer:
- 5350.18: 12.82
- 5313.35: 10.07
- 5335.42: 11.62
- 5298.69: 11.91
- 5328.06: 11.54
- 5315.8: 10.43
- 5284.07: 11.39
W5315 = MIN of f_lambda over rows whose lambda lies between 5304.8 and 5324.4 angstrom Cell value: 9.747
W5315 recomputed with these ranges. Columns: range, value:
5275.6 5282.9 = 11.11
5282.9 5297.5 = 9.73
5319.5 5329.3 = 10.8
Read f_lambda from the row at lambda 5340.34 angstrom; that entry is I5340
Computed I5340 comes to 12.07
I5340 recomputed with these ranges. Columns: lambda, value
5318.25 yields 11.78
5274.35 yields 10.46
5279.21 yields 11.11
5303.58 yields 10.68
